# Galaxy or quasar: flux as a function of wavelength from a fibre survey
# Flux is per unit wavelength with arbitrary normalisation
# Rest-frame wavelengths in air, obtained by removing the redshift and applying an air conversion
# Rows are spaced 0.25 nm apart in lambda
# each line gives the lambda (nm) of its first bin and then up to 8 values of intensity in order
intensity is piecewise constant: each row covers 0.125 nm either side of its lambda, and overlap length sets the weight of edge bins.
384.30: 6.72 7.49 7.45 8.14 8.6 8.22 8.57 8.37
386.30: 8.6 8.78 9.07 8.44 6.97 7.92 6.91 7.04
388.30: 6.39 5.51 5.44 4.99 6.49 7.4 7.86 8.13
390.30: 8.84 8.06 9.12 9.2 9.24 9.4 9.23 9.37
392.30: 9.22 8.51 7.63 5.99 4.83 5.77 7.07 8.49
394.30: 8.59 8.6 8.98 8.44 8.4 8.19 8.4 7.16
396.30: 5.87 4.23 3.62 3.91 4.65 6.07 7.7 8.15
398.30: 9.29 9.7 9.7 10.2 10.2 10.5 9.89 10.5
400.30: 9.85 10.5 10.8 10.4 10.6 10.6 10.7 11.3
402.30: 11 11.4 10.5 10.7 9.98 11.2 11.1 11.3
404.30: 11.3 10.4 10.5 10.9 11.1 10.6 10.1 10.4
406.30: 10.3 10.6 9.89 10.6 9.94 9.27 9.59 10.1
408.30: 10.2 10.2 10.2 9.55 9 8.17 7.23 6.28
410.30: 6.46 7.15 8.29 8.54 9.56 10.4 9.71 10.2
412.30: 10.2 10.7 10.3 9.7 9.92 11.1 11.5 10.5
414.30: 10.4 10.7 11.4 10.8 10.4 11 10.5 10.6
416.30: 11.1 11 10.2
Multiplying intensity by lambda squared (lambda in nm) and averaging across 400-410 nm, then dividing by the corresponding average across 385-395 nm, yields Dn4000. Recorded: 1.41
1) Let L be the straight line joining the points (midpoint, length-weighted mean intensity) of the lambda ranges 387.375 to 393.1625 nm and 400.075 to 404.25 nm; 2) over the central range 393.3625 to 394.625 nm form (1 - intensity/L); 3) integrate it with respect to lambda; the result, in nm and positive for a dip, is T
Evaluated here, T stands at 0.17 nm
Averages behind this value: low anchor 7.73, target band 7.53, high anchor 10.7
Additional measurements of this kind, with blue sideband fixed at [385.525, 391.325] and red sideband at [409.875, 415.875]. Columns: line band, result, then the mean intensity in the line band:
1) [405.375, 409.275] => -0.32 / 10.1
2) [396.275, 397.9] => 0.65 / 5.07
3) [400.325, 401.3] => -0.19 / 10.5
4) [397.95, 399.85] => -0.25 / 9.72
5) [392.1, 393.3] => 0.07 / 7.62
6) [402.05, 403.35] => -0.28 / 10.8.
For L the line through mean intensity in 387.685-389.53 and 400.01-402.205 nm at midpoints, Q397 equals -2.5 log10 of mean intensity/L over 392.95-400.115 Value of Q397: 0.17 mag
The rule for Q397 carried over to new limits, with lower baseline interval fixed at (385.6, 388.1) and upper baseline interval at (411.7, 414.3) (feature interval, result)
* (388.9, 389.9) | 0.249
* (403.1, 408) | -0.080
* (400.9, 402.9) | -0.150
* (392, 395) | 0.126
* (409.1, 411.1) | 0.301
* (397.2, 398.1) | 0.348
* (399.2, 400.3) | -0.111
